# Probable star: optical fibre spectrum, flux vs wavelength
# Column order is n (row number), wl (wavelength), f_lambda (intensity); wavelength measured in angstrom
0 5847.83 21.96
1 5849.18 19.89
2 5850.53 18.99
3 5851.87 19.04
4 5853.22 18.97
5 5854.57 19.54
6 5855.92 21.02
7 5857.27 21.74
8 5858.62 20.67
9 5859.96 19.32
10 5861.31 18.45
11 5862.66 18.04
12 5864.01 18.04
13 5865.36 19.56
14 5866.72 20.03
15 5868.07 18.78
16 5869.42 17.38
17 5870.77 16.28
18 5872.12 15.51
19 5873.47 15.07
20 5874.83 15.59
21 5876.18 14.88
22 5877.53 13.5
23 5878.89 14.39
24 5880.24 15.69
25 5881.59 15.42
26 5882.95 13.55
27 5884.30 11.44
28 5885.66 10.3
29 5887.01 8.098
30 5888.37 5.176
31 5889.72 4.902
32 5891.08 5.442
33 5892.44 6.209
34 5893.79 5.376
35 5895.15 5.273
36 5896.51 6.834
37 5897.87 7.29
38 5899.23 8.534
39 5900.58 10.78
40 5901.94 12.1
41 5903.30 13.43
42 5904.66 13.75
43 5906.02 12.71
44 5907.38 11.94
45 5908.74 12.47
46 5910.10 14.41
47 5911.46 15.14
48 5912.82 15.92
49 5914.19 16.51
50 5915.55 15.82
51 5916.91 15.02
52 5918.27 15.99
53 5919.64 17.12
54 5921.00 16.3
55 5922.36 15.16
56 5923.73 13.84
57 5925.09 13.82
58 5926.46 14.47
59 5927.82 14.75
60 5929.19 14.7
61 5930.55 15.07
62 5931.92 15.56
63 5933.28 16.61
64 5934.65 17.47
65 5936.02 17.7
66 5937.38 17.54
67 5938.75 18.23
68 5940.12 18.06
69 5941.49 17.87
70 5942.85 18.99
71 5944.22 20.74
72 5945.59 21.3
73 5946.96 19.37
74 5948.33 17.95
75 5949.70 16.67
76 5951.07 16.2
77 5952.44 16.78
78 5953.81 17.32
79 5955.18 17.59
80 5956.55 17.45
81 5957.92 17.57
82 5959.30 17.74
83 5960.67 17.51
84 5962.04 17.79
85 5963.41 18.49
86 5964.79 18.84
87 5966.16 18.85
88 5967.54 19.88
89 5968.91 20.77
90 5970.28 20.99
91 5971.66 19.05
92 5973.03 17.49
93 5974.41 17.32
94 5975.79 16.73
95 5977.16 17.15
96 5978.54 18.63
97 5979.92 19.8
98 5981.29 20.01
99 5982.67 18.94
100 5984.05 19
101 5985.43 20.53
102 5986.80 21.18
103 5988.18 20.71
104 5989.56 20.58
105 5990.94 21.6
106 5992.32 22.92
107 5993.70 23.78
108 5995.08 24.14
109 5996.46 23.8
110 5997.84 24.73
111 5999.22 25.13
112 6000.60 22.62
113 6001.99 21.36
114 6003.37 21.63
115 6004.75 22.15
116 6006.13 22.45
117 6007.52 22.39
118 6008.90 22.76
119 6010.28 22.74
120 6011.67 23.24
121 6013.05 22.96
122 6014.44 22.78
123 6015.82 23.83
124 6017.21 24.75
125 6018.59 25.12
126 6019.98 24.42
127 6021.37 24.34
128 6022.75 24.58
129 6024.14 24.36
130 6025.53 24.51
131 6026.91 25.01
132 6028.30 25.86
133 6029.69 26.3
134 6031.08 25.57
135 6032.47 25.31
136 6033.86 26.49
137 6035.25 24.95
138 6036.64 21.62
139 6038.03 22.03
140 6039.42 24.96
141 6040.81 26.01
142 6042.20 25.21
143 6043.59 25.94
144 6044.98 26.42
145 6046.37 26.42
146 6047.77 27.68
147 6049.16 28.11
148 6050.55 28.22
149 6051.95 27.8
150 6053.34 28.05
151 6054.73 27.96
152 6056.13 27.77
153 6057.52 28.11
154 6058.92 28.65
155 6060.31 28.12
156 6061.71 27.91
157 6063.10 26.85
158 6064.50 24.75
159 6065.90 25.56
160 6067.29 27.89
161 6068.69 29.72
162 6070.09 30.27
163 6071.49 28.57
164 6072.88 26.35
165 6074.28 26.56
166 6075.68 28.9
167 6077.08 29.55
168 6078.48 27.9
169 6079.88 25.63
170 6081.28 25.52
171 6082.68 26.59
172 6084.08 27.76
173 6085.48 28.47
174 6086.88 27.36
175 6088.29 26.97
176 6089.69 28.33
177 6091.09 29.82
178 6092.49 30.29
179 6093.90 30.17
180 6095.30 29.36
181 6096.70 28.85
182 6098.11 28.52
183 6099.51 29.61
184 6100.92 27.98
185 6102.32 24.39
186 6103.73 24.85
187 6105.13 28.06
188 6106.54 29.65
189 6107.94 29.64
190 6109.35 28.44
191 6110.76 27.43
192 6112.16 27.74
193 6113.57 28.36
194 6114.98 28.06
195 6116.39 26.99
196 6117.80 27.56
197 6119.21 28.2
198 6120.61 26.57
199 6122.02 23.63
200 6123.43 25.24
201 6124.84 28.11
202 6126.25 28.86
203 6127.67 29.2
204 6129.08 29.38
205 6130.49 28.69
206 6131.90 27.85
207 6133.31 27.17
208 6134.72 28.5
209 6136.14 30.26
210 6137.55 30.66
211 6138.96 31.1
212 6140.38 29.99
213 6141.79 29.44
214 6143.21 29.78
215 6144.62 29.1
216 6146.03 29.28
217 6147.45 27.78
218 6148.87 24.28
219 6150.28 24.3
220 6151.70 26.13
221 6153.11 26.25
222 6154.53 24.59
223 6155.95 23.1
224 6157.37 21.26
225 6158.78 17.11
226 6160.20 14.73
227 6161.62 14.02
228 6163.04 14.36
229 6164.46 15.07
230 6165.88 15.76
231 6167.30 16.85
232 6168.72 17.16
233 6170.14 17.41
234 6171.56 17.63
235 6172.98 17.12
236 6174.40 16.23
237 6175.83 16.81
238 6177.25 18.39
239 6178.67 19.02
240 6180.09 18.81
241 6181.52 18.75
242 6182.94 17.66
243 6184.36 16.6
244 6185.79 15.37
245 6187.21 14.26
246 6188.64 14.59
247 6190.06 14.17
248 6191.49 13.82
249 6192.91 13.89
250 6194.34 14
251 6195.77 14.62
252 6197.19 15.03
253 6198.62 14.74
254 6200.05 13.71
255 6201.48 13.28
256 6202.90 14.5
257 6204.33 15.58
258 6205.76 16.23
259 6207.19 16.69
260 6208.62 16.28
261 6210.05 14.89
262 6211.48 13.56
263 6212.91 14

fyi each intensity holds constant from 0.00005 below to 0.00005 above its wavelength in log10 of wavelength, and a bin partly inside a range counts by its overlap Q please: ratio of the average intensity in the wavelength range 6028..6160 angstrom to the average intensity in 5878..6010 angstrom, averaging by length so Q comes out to 1.64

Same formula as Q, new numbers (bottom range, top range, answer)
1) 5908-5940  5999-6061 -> 1.60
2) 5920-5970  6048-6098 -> 1.61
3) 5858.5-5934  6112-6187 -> 1.71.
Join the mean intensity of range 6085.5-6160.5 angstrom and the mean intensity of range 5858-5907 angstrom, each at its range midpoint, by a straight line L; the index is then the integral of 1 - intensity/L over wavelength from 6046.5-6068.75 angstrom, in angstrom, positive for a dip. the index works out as -3.9 angstrom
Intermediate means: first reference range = 13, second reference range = 27.4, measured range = 27.6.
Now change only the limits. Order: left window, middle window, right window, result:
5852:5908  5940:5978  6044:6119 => 1.82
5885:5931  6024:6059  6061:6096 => -2.43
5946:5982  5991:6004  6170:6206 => -3.91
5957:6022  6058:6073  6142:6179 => -4.93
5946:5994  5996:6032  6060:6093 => -2.04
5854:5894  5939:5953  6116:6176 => -0.98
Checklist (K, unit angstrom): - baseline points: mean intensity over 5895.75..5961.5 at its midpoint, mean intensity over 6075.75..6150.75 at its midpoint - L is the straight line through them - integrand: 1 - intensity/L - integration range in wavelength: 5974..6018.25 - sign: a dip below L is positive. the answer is -3.4 angstrom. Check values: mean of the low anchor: 15.5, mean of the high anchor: 28.1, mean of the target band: 21.7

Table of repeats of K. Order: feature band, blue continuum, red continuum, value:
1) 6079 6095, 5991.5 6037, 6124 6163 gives -1.8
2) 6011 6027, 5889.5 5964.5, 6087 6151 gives -2.2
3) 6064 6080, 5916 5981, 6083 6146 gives -1.4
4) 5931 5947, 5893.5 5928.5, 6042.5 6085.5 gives -2.6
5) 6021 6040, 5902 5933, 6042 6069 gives 0.3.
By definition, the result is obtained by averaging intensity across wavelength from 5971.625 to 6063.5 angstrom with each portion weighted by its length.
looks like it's 23.8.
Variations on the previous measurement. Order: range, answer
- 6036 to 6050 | 25.5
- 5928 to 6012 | 19.5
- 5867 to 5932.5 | 12.9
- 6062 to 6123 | 27.8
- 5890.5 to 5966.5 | 15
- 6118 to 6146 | 28.5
